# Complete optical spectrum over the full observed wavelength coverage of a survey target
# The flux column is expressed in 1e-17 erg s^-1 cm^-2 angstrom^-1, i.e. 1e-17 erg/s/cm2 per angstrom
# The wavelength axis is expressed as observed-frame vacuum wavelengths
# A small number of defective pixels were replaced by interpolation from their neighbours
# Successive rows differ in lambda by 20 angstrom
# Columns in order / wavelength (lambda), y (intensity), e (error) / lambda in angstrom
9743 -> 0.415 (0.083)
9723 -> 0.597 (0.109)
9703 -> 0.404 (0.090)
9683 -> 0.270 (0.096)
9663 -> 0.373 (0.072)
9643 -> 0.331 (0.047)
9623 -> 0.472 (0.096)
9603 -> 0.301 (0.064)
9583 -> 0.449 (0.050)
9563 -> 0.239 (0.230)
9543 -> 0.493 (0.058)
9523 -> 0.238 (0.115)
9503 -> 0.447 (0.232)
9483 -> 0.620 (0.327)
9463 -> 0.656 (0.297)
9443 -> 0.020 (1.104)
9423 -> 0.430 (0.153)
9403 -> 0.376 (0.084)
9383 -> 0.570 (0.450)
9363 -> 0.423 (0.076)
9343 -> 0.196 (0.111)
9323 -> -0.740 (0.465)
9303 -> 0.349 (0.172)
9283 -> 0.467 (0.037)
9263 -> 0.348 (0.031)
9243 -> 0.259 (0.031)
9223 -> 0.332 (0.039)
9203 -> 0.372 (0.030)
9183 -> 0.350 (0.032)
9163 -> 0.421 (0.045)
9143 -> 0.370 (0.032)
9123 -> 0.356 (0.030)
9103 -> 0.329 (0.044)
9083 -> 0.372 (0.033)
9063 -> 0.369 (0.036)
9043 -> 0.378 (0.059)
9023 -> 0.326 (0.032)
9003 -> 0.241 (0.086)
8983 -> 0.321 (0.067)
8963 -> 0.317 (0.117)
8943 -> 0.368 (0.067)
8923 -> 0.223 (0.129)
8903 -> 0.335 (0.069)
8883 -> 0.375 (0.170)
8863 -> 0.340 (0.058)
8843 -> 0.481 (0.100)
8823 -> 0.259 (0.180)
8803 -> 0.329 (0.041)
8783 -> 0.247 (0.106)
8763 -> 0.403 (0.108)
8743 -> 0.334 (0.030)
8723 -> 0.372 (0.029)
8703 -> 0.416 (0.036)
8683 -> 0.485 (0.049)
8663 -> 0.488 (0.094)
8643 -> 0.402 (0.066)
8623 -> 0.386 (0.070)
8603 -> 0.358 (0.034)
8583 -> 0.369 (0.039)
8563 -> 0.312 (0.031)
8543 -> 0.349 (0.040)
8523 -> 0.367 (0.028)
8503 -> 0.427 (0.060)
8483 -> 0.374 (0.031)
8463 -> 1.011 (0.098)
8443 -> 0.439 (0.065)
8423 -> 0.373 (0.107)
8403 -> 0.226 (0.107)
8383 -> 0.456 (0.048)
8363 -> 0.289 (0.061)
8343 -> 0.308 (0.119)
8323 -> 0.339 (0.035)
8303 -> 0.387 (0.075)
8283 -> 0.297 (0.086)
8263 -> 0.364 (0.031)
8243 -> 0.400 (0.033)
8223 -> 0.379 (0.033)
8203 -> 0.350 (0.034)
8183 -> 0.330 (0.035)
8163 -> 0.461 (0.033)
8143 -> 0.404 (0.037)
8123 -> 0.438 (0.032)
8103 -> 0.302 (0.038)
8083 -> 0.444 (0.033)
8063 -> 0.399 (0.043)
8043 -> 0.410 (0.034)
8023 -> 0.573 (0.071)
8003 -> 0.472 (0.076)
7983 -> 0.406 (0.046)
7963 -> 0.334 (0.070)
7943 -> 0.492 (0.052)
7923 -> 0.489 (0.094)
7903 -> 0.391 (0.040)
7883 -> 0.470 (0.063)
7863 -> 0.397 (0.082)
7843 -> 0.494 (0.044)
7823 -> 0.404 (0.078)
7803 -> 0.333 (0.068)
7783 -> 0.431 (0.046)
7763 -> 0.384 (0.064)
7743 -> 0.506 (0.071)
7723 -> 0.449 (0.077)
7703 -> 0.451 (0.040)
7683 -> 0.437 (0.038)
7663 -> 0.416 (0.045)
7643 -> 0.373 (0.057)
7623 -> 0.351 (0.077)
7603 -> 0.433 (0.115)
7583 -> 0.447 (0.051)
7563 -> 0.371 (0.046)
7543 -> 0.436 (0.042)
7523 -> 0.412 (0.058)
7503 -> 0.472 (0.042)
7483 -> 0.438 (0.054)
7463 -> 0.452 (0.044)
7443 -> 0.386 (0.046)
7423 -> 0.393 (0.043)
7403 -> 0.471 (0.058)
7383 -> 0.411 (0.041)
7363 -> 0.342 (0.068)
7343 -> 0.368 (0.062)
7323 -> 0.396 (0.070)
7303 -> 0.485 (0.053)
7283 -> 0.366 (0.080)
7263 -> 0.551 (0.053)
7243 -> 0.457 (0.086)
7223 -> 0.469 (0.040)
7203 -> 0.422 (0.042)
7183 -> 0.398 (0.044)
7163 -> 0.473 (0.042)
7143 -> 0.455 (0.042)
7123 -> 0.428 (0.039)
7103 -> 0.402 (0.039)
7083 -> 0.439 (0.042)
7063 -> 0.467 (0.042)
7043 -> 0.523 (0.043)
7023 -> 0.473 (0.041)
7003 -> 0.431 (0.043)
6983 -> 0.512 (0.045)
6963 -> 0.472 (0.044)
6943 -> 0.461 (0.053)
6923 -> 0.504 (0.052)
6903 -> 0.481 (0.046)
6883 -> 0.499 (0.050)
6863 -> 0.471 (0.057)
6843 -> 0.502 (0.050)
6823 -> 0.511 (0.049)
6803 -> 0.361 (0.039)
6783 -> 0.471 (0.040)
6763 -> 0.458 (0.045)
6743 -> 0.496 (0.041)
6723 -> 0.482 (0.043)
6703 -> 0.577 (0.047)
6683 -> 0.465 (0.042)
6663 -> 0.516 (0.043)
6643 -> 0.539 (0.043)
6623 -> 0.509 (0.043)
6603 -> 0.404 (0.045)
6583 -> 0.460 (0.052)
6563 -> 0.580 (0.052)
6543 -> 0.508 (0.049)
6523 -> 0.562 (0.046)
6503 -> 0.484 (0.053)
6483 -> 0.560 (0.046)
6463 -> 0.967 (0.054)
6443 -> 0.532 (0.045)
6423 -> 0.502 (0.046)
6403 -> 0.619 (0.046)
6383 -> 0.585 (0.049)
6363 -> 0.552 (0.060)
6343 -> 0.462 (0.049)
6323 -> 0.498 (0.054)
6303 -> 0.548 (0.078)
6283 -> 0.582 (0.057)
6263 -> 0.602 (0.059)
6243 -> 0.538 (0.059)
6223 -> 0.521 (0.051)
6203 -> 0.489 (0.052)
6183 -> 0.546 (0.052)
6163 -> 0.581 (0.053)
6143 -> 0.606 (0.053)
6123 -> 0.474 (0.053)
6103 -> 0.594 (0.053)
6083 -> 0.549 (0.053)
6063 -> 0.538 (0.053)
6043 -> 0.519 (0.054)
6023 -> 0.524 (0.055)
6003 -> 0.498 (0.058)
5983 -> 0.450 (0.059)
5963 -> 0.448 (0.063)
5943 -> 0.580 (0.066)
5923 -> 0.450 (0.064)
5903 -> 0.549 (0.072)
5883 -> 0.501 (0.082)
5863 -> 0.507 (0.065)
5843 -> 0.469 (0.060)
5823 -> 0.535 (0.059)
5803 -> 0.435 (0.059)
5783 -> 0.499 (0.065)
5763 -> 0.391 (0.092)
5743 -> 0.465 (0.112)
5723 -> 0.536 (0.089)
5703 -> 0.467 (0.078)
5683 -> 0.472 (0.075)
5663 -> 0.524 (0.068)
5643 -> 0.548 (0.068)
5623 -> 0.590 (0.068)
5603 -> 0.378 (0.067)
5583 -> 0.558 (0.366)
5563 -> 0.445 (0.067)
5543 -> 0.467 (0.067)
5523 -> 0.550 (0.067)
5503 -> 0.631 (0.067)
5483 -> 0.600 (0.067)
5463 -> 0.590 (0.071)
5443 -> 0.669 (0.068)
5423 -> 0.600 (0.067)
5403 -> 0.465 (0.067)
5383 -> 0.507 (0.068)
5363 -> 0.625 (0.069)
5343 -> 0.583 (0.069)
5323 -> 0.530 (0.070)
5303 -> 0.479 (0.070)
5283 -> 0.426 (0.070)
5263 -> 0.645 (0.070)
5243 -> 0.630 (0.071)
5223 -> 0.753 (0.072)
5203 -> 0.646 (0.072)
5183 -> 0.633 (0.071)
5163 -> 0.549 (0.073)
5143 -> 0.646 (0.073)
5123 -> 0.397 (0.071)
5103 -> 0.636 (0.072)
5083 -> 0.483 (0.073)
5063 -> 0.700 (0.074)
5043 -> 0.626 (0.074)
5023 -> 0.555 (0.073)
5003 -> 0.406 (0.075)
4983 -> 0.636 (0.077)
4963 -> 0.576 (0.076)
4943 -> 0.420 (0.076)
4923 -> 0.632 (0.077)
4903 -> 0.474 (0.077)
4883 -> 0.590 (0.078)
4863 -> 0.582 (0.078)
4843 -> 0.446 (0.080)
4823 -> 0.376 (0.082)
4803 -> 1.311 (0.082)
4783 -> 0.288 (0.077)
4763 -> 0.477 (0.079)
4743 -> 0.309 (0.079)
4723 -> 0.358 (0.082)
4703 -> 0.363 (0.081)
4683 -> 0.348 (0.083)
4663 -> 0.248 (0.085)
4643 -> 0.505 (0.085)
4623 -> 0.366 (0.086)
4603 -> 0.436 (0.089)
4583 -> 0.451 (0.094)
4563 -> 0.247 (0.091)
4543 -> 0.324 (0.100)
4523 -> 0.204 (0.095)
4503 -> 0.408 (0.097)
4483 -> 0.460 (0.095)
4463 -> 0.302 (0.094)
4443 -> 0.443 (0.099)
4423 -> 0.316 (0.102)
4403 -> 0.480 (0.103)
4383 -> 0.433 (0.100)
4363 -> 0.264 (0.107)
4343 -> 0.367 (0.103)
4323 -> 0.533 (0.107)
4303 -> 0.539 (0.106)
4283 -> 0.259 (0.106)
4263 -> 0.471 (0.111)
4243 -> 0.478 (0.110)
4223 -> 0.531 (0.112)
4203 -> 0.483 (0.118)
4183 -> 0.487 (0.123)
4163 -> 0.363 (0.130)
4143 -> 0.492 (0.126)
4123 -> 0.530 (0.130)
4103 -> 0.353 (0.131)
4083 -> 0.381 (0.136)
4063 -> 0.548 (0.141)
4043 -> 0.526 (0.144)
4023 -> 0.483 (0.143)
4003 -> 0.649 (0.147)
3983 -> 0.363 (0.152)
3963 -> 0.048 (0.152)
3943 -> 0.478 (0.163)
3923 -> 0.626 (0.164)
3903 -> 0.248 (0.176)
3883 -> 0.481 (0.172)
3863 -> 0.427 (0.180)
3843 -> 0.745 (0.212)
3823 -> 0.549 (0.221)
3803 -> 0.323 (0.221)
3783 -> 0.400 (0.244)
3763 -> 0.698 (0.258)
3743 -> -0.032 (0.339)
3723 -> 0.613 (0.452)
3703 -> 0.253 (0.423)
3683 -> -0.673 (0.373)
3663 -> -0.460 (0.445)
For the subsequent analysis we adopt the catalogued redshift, 0.29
